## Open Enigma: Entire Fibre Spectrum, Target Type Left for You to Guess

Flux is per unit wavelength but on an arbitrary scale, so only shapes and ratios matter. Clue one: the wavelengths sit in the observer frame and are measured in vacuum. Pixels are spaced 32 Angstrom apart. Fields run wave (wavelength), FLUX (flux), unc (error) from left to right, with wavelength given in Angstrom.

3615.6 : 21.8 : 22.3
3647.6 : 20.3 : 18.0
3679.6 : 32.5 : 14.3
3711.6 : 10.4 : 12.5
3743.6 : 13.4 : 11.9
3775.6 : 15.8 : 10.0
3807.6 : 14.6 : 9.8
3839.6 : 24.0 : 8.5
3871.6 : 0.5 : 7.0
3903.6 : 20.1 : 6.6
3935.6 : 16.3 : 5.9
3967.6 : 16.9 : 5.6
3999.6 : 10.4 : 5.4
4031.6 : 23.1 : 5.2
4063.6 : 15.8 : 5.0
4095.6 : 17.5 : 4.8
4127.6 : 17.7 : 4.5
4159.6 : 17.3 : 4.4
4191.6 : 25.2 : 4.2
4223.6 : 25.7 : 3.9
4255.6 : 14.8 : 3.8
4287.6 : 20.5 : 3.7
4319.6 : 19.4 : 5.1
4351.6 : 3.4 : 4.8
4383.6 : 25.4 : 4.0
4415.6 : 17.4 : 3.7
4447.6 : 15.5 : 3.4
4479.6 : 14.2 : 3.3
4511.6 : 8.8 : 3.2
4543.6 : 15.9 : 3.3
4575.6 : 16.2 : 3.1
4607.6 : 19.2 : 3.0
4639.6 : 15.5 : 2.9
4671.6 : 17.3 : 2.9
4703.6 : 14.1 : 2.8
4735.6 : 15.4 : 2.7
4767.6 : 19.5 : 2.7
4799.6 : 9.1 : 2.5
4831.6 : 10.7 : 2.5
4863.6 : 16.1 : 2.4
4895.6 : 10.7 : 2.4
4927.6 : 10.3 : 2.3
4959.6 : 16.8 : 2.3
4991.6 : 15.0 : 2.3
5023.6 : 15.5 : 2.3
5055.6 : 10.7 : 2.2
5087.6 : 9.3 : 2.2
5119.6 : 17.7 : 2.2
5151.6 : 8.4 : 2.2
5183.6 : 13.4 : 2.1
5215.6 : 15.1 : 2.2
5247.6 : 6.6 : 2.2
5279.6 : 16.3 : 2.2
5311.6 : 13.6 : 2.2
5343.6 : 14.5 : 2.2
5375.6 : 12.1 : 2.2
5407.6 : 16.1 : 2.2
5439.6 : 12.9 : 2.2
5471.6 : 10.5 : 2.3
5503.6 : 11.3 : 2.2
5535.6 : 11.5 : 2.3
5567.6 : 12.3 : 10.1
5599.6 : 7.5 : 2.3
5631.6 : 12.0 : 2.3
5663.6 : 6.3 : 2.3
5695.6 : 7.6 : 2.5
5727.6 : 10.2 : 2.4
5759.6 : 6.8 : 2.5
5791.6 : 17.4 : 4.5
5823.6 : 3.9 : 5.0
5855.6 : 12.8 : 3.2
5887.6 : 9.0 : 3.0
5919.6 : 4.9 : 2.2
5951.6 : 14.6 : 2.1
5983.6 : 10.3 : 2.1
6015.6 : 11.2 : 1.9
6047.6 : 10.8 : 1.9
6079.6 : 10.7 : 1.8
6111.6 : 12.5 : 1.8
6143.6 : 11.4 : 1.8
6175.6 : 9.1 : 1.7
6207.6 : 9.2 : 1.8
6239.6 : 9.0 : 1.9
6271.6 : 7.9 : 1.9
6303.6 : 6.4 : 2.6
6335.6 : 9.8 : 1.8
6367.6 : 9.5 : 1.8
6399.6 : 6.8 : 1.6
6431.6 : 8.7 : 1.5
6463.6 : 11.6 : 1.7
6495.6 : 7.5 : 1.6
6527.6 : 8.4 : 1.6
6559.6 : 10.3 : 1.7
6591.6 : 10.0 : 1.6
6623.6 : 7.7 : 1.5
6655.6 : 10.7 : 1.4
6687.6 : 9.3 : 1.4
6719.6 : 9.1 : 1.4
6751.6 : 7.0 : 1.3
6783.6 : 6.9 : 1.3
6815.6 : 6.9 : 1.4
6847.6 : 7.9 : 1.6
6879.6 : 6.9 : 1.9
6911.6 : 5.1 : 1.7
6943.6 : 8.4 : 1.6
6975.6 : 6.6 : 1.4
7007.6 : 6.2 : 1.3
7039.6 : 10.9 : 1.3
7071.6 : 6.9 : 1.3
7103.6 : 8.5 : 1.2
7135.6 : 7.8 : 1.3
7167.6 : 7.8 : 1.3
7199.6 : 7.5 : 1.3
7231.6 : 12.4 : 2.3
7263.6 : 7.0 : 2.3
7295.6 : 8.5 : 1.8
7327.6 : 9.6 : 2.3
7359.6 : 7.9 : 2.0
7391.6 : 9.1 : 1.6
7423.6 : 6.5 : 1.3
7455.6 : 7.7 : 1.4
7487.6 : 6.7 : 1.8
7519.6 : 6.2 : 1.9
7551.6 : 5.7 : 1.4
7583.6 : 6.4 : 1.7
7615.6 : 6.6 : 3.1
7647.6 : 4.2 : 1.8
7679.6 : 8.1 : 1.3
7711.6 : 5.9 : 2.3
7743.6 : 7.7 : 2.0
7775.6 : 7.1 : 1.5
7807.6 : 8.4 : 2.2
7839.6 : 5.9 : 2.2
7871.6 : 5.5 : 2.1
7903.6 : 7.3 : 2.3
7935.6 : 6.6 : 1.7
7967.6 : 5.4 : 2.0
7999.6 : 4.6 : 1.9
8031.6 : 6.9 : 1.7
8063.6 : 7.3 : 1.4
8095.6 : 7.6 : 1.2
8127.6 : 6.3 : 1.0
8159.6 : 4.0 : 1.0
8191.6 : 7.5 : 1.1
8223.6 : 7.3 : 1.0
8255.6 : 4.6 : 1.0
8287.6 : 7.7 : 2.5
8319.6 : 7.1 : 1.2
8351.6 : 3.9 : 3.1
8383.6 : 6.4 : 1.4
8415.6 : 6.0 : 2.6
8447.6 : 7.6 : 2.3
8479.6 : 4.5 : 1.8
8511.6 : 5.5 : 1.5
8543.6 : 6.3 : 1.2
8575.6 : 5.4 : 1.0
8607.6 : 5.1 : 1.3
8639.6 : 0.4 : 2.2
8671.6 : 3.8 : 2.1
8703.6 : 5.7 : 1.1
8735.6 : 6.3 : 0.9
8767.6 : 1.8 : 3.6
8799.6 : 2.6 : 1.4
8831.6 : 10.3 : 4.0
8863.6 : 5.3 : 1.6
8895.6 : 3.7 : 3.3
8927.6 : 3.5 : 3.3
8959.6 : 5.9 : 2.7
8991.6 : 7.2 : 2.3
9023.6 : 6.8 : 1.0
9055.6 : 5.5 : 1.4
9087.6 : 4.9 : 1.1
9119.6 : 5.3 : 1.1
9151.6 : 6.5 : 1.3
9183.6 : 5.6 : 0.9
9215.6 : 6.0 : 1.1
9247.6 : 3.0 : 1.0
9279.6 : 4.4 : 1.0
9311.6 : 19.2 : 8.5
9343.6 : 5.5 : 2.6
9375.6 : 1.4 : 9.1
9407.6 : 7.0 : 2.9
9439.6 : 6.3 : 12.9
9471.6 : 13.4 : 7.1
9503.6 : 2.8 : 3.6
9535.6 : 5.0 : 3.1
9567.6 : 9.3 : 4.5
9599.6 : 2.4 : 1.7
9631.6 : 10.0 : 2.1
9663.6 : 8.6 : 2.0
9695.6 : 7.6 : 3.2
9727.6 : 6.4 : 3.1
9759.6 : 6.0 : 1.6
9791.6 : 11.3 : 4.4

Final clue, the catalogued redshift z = 1.50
